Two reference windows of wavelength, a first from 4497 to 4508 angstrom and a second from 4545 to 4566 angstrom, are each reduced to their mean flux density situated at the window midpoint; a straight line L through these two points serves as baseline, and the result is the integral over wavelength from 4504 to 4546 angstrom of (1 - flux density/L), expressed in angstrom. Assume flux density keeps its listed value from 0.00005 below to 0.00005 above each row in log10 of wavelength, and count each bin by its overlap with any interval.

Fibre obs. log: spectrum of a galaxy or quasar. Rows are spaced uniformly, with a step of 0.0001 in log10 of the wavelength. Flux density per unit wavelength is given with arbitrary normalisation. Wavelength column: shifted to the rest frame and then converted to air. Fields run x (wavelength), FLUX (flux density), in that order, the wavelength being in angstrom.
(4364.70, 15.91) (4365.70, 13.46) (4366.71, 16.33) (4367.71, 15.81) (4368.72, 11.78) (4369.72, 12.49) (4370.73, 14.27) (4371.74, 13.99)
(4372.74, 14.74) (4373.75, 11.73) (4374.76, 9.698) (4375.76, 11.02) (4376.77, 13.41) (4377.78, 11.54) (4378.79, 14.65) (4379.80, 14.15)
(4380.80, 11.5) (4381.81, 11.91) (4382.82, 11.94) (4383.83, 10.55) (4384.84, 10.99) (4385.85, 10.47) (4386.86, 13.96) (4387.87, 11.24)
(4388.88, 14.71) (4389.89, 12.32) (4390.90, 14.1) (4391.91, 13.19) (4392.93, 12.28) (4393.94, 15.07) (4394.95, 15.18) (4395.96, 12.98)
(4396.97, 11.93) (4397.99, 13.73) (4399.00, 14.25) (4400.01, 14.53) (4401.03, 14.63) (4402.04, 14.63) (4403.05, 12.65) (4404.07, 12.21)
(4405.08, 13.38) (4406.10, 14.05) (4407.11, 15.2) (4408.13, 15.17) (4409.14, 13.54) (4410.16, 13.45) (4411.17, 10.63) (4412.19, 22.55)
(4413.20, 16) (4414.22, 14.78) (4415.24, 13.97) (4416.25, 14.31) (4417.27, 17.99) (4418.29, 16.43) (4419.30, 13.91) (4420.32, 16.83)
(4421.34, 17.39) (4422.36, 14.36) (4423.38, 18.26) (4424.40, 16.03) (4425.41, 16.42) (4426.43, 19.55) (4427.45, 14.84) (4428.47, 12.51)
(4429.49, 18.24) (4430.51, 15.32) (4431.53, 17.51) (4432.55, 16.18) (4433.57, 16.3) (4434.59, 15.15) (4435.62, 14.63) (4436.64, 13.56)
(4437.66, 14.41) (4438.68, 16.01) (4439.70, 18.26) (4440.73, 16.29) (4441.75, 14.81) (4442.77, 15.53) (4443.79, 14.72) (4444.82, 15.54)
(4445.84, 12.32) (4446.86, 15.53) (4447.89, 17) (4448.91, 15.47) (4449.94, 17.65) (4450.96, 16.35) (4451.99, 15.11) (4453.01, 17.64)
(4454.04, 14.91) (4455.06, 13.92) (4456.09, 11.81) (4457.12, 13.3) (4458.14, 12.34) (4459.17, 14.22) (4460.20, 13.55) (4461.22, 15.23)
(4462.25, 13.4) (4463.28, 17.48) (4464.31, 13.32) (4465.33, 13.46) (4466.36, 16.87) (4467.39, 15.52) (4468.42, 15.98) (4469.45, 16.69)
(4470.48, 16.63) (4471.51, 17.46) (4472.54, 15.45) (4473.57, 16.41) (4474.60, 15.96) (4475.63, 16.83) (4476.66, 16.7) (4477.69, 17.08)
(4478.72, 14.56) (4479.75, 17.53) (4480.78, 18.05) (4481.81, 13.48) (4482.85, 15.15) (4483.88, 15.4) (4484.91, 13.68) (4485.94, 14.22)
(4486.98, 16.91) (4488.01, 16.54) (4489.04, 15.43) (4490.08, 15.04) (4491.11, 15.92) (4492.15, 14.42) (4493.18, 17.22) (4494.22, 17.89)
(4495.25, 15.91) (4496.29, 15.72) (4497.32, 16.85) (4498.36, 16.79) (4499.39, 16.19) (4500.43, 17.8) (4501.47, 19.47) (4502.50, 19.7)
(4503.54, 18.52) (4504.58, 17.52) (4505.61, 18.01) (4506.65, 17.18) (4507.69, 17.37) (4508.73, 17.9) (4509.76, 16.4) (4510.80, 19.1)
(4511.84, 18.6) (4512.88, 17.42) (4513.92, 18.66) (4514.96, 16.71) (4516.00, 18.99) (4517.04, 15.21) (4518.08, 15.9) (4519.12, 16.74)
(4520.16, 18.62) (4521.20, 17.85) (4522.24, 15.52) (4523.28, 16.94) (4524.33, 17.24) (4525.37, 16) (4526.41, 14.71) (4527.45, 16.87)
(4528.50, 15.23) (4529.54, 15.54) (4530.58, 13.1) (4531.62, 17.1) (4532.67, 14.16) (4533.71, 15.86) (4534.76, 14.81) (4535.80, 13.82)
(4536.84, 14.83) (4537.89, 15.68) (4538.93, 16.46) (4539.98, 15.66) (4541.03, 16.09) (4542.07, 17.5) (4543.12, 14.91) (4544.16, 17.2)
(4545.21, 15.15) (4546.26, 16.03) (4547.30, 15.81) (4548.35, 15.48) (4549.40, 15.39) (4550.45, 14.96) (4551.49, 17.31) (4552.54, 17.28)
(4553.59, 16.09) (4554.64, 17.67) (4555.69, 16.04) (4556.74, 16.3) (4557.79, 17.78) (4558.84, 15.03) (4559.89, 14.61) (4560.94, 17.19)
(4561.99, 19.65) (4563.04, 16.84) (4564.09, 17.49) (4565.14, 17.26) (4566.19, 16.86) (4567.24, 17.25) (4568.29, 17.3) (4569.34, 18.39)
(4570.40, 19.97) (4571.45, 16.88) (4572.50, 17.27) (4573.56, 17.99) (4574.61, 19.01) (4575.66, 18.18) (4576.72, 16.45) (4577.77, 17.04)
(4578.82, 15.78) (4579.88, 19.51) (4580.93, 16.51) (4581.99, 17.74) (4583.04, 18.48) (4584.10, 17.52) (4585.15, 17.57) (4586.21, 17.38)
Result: 1.9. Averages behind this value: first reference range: 17.8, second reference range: 16.5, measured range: 16.5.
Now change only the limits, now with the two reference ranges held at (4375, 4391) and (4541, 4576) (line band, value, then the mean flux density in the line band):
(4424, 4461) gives -4.01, 15.4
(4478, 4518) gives -3.76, 16.8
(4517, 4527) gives -0.37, 16.5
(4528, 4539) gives 0.78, 15.1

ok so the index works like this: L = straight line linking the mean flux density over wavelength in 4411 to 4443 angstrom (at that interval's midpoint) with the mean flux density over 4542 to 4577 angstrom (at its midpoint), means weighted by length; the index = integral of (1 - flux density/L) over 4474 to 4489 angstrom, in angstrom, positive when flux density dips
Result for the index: 0.5 angstrom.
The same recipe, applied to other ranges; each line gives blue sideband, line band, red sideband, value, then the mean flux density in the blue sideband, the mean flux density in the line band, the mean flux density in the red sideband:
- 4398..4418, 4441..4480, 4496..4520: 1.9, 14.6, 15.4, 17.5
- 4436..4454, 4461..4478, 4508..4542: 0.0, 15.6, 15.9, 16.4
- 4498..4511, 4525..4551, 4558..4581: 3.1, 17.8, 15.5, 17.4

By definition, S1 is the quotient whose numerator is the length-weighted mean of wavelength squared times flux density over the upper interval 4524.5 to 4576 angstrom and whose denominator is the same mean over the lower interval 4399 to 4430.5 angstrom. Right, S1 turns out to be 1.14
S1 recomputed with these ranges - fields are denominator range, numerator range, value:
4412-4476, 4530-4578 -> 1.11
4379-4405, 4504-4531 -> 1.37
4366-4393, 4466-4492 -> 1.31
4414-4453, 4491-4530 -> 1.12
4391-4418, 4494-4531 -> 1.25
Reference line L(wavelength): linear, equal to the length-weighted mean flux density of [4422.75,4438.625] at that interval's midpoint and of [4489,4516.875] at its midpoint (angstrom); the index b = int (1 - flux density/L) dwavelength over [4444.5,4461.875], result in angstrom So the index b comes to 1.6 angstrom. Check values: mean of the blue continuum 15.9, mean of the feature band 14.8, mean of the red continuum 17.3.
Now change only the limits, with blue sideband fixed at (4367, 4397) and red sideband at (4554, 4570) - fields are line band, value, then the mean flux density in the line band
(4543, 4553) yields 0.4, 16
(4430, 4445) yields -1.6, 15.6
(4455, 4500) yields -1.4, 15.5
